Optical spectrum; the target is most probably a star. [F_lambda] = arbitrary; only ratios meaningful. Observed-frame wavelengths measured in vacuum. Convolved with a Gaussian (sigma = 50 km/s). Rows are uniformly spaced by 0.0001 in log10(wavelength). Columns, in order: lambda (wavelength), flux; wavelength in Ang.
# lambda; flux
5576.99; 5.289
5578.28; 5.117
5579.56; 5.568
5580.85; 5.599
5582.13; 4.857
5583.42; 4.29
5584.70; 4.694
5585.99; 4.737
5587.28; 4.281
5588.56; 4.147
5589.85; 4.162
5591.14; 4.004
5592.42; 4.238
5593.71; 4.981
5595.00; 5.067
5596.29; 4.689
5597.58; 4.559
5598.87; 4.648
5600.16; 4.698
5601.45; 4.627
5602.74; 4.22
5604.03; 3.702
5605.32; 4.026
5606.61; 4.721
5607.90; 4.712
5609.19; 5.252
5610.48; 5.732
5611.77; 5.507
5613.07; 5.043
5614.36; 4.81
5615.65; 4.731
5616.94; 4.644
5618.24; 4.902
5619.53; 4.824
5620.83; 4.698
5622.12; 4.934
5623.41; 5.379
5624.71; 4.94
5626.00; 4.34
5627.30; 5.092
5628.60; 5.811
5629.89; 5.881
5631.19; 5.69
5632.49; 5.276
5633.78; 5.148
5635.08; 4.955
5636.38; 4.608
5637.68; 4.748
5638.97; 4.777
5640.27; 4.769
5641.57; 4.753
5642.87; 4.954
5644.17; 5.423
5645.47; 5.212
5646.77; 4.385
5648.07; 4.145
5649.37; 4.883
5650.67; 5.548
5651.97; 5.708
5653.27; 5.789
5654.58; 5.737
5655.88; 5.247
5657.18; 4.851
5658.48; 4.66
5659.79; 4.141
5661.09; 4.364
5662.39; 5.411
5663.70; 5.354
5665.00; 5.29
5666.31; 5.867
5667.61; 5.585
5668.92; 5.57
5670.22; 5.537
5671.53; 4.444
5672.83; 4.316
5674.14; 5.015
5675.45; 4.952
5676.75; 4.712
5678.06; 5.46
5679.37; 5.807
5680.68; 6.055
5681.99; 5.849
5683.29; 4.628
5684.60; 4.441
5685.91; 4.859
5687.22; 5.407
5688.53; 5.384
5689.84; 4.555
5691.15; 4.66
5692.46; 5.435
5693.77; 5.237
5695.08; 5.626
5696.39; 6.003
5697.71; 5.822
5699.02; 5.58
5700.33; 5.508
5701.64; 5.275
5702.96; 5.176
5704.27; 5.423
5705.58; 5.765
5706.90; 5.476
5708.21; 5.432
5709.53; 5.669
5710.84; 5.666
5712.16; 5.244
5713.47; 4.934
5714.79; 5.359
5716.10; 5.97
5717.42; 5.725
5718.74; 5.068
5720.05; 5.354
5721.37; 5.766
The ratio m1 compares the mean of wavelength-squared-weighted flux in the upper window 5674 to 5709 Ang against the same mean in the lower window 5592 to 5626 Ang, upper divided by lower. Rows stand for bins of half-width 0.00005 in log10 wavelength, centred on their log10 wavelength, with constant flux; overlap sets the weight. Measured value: 1.15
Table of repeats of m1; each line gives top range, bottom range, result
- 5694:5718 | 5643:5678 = 1.10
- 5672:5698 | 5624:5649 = 1.06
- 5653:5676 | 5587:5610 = 1.16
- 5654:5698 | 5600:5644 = 1.07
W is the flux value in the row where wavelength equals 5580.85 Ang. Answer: 5.599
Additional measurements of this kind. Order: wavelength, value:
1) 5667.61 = 5.585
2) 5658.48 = 4.66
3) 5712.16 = 5.244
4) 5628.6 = 5.811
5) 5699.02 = 5.58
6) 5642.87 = 4.954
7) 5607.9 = 4.712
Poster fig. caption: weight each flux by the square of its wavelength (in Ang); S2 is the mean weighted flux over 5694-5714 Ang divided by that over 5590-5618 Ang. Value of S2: 1.22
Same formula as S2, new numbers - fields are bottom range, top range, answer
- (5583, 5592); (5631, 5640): 1.17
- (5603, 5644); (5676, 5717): 1.11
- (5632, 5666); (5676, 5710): 1.08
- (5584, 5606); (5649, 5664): 1.18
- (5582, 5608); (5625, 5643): 1.15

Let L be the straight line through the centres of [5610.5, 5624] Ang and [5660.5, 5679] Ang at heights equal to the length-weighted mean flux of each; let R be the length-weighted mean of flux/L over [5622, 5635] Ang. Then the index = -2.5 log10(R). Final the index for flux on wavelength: -0.05 mag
